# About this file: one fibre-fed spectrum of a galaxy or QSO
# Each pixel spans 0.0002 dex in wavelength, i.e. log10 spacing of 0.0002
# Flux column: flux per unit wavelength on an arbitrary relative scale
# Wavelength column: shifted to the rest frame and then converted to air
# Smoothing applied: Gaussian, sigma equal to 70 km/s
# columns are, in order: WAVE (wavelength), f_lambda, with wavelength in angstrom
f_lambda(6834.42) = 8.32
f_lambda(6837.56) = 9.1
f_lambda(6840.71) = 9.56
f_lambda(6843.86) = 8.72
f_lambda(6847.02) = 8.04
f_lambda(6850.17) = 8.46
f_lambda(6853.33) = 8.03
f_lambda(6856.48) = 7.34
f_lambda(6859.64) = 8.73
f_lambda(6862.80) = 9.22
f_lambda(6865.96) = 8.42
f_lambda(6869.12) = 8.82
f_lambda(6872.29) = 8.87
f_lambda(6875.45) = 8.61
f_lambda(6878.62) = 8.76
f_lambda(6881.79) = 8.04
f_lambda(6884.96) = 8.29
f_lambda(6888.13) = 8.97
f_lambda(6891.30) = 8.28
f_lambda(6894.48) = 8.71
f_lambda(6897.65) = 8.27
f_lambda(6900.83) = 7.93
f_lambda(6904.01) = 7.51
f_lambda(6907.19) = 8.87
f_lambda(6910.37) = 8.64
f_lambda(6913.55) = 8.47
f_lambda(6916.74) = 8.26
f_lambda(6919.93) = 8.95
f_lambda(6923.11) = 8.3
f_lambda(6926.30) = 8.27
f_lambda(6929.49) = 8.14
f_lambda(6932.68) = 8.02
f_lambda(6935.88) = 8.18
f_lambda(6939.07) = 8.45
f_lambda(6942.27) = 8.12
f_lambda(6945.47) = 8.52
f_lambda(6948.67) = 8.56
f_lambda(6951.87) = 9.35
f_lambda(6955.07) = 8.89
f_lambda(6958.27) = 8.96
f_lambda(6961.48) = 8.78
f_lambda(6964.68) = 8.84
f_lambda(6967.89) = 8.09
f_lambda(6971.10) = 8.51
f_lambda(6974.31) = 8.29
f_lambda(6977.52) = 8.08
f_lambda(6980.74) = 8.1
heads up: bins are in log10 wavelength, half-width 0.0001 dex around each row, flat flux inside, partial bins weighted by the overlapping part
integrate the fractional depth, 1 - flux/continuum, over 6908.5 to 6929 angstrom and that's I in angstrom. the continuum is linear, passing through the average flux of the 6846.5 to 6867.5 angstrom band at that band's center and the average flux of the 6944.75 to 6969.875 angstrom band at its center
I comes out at 0.3 angstrom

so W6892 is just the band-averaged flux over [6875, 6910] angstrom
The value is 8.39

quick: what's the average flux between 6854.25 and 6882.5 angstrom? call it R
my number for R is 8.54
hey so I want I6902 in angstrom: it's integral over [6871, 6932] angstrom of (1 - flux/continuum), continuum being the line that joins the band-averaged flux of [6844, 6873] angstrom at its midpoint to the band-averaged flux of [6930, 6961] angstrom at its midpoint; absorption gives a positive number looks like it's 0.53 angstrom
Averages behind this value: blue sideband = 8.44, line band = 8.42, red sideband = 8.55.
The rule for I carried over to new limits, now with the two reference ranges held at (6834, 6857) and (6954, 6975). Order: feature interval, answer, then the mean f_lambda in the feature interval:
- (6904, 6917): 0.2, 8.46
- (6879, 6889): 0.1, 8.43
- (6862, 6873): -0.4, 8.8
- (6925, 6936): 0.6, 8.14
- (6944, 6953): -0.2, 8.79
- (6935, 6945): 0.4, 8.28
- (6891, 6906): 0.7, 8.15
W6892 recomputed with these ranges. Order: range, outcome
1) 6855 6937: 8.42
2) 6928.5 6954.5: 8.44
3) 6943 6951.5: 8.61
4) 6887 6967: 8.48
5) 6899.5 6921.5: 8.38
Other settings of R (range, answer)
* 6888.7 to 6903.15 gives 8.3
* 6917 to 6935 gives 8.32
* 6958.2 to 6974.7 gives 8.56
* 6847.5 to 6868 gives 8.36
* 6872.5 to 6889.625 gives 8.56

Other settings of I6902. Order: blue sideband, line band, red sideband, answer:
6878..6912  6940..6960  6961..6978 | -0.7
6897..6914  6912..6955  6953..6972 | 0.2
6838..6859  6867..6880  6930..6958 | -0.5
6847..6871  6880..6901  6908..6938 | 0.0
